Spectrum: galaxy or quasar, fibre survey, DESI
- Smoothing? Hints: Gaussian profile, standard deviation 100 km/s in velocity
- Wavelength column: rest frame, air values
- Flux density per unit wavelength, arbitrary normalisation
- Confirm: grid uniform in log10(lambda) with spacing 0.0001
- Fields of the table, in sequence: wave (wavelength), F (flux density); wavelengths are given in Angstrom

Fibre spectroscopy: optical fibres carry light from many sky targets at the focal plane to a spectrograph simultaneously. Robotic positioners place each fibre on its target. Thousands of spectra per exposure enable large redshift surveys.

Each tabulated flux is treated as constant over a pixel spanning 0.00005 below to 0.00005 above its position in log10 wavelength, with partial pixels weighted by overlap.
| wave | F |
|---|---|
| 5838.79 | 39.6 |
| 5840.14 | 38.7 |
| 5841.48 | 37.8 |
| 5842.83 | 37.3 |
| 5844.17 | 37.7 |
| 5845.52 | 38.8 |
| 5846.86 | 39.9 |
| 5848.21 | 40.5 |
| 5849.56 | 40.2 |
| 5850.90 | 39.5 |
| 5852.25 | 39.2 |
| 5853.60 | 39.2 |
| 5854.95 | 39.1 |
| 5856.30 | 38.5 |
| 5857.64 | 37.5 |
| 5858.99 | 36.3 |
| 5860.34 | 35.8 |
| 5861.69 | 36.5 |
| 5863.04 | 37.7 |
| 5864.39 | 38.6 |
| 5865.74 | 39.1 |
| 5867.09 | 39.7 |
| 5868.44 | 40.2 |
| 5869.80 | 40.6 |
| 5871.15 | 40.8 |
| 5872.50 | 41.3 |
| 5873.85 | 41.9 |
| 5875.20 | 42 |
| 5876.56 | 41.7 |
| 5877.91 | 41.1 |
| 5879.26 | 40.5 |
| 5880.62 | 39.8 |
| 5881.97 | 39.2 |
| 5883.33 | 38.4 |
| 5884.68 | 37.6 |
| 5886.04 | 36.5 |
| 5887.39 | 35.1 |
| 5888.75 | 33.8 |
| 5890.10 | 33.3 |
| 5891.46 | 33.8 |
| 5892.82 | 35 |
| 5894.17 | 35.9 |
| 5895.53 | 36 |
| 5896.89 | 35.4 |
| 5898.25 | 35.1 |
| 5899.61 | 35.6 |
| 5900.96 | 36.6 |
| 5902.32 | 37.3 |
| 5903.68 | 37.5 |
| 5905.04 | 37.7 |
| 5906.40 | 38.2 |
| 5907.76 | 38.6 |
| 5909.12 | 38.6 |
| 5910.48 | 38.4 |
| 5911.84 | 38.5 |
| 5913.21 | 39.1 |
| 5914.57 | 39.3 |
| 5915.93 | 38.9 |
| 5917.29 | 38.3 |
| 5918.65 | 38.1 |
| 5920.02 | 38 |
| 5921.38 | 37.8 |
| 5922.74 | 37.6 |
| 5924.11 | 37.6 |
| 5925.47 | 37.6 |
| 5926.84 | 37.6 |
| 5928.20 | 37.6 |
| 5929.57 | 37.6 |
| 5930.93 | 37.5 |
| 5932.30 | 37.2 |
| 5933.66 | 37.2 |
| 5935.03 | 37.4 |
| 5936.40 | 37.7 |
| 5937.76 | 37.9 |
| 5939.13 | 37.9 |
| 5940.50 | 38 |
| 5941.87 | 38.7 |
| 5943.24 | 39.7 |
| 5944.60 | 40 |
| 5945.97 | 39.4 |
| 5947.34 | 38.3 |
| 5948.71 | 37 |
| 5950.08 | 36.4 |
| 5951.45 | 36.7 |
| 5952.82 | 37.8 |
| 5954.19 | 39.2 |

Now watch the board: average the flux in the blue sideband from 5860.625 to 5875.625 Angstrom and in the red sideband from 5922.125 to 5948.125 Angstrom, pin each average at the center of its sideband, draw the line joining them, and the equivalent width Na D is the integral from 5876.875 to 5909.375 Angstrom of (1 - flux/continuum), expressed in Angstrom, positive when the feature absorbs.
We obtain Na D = 1.8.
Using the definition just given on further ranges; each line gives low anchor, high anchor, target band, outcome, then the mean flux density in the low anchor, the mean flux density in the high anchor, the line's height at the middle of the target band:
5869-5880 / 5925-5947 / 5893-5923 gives 1.48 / 41.2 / 38.1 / 39.5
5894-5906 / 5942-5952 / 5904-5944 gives -0.78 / 36.4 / 38.3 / 37.4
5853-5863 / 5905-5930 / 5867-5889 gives -1.02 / 37.6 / 38.2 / 37.8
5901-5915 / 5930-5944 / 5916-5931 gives 0.10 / 38.2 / 37.9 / 38.1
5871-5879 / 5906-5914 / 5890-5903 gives 1.37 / 41.5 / 38.6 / 39.7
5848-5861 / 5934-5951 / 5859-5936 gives 0.87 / 38.5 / 38.2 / 38.3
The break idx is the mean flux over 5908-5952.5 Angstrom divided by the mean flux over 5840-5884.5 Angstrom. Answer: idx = 0.97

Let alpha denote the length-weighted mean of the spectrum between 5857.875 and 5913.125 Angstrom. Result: 37.9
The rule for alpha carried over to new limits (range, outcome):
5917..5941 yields 37.7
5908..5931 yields 38.1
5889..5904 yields 35.5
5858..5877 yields 39.4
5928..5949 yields 38.1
